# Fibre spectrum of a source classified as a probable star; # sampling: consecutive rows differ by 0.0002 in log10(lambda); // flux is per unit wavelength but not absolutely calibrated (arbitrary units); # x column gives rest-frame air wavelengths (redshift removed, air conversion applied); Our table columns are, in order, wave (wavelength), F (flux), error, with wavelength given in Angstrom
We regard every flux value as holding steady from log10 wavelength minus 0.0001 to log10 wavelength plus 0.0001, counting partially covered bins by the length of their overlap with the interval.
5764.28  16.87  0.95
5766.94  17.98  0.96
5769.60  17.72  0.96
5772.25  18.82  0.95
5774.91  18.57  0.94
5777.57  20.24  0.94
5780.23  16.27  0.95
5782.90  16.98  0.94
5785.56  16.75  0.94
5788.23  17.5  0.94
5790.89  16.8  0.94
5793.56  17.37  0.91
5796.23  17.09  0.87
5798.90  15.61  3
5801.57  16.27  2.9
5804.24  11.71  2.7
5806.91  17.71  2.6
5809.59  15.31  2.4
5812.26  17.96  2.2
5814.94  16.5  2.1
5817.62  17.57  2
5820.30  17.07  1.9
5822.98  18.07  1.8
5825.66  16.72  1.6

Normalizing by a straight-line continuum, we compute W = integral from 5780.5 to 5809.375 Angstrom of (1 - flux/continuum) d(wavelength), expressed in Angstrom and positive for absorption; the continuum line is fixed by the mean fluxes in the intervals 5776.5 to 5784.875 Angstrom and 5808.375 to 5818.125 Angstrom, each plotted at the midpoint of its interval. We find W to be 1.60 Angstrom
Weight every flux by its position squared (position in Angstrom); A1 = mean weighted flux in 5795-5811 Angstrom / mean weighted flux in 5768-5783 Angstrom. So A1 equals 0.9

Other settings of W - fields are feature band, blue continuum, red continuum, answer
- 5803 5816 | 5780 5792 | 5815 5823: 1.0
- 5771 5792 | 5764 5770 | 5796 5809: -1.2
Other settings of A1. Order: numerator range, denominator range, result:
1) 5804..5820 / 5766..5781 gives 0.91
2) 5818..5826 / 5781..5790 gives 1.04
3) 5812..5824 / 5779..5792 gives 1.04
